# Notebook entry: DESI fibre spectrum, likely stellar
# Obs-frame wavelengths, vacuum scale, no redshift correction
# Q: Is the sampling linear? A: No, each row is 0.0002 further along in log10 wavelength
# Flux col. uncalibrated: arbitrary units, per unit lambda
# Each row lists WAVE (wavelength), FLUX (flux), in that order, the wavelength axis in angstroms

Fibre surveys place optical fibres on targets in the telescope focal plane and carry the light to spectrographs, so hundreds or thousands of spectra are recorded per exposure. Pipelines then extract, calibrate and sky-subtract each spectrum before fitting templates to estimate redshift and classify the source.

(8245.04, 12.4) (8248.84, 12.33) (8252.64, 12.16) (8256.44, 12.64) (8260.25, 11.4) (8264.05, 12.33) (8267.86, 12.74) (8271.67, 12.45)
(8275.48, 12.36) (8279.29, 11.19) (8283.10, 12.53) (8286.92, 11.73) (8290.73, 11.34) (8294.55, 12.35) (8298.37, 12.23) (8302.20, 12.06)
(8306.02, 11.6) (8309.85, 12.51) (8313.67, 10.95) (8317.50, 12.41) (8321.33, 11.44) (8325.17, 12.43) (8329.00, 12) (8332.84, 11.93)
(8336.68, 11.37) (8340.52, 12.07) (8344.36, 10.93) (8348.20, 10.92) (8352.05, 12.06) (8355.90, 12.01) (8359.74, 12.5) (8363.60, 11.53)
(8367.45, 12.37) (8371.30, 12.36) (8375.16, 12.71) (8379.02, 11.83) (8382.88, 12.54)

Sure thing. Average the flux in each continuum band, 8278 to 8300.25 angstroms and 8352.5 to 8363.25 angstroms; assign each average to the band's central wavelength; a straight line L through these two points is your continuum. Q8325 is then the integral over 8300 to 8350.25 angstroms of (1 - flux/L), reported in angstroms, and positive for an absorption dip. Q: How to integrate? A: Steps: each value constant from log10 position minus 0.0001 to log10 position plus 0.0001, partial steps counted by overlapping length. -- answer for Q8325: 1.2 angstroms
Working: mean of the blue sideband 11.9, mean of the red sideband 12.1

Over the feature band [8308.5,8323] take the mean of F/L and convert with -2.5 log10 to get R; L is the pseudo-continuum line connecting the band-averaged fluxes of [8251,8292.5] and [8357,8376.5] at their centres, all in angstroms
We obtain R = 0.03 mag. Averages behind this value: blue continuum 12.1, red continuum 12.3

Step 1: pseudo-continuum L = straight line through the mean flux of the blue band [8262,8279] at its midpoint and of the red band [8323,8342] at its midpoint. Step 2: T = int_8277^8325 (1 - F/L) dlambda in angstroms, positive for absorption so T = 1.02 angstroms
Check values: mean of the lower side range 12.3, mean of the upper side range 11.9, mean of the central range 11.9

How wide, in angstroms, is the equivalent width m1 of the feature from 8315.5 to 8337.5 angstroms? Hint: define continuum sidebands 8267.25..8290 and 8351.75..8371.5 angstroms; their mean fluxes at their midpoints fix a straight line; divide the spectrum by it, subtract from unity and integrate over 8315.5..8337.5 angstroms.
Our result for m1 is 0.29 angstroms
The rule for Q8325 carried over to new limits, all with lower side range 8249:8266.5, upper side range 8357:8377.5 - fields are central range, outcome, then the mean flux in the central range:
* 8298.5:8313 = 0.3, 12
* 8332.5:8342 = 0.4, 11.8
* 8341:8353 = 0.9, 11.3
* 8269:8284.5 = 0.0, 12.2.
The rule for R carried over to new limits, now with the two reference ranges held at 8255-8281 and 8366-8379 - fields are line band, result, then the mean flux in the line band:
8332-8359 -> 0.062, 11.6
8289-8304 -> 0.020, 12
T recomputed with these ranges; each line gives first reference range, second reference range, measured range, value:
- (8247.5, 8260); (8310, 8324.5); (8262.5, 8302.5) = -0.3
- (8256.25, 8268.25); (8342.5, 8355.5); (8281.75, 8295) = 0.0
